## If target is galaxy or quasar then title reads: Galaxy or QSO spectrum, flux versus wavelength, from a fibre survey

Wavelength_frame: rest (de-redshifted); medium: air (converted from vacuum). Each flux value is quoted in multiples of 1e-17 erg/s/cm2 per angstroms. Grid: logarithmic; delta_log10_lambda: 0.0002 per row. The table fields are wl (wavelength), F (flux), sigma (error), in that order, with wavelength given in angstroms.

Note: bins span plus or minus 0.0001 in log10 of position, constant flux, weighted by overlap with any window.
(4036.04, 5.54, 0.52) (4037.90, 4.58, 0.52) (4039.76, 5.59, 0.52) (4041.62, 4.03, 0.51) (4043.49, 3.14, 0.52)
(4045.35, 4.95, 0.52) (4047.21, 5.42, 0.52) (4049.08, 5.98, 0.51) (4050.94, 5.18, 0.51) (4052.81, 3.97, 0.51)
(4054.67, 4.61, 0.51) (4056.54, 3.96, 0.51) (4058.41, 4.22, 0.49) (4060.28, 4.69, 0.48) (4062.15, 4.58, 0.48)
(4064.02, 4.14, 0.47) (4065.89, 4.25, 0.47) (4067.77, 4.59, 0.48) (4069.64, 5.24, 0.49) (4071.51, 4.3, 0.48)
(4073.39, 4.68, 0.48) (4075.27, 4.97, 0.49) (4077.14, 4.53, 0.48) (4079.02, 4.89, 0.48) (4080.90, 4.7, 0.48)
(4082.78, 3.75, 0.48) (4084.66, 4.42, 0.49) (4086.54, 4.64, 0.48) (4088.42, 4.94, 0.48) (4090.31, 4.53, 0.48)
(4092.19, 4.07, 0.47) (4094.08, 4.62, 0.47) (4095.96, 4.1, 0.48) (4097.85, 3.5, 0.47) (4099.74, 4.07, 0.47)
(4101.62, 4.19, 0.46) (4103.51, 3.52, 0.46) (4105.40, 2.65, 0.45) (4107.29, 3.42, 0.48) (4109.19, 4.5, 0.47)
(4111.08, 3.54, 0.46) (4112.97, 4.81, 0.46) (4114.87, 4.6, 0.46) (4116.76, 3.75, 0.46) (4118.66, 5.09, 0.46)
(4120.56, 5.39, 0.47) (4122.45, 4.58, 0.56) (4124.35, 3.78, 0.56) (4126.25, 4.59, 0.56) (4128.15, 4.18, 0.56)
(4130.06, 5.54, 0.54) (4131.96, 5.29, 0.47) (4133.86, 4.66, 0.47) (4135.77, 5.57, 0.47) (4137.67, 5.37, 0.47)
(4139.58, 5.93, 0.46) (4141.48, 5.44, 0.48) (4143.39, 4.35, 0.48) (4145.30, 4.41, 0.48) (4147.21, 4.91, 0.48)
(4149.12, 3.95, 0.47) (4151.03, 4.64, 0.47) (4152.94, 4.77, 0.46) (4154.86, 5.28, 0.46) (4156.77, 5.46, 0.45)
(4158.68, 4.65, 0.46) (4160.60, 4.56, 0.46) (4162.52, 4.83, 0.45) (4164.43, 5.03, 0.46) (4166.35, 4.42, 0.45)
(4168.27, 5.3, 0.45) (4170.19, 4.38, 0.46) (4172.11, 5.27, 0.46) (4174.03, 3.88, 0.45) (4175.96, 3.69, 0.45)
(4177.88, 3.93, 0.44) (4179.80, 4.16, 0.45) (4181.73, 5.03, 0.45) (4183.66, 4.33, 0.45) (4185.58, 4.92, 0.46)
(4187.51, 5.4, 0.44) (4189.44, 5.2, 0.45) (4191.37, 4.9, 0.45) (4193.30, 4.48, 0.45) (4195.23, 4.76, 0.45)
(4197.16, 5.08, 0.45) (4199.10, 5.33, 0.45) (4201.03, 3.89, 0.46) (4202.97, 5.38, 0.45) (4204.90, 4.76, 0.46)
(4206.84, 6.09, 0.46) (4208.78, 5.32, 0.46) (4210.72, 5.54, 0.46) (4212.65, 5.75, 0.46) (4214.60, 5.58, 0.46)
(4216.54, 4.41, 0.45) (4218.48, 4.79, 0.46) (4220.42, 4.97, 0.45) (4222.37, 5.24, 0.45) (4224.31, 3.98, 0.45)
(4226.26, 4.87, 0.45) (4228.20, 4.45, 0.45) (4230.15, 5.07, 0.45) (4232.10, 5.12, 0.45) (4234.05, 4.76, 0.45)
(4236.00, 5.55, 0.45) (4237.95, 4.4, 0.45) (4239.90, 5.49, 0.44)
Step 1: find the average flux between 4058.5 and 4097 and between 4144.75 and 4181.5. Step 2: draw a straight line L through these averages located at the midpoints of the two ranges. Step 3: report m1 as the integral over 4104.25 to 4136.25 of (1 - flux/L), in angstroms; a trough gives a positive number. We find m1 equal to 0.9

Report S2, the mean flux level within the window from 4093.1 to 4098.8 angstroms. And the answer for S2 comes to 4.07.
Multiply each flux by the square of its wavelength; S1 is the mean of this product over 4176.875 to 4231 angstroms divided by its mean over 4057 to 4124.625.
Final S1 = 1.2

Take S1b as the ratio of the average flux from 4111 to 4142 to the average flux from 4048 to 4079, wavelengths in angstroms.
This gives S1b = 1.0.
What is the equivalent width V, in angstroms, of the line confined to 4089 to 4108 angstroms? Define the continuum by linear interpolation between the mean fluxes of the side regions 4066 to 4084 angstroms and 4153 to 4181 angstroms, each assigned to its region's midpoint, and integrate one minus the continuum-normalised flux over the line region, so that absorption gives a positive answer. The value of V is 3.0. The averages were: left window 4.61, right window 4.64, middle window 3.89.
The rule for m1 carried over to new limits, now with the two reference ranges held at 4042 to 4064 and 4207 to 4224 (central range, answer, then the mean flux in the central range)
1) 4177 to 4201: 1.6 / 4.76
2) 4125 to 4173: 0.4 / 4.9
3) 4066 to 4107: 3.4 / 4.31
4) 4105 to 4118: 2.2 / 3.97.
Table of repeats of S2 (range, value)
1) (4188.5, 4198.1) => 4.88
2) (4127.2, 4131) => 4.85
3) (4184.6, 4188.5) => 5.16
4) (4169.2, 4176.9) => 4.31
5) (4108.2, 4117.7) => 4.24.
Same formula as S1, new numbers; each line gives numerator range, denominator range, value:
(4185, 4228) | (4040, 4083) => 1.17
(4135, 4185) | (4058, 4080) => 1.08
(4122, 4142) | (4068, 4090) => 1.11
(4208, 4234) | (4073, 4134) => 1.21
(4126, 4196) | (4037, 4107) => 1.13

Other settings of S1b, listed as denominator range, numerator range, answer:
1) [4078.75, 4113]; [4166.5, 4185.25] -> 1.08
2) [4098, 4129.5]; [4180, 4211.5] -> 1.20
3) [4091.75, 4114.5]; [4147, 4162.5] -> 1.21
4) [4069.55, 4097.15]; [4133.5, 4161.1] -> 1.09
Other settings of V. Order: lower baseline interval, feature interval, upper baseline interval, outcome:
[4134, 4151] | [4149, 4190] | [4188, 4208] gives 2.3 angstroms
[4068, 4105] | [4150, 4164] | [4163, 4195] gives -0.9 angstroms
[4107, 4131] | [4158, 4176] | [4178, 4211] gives 0.4 angstroms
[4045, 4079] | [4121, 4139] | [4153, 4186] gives -0.8 angstroms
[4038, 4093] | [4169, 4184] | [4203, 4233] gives 1.8 angstroms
